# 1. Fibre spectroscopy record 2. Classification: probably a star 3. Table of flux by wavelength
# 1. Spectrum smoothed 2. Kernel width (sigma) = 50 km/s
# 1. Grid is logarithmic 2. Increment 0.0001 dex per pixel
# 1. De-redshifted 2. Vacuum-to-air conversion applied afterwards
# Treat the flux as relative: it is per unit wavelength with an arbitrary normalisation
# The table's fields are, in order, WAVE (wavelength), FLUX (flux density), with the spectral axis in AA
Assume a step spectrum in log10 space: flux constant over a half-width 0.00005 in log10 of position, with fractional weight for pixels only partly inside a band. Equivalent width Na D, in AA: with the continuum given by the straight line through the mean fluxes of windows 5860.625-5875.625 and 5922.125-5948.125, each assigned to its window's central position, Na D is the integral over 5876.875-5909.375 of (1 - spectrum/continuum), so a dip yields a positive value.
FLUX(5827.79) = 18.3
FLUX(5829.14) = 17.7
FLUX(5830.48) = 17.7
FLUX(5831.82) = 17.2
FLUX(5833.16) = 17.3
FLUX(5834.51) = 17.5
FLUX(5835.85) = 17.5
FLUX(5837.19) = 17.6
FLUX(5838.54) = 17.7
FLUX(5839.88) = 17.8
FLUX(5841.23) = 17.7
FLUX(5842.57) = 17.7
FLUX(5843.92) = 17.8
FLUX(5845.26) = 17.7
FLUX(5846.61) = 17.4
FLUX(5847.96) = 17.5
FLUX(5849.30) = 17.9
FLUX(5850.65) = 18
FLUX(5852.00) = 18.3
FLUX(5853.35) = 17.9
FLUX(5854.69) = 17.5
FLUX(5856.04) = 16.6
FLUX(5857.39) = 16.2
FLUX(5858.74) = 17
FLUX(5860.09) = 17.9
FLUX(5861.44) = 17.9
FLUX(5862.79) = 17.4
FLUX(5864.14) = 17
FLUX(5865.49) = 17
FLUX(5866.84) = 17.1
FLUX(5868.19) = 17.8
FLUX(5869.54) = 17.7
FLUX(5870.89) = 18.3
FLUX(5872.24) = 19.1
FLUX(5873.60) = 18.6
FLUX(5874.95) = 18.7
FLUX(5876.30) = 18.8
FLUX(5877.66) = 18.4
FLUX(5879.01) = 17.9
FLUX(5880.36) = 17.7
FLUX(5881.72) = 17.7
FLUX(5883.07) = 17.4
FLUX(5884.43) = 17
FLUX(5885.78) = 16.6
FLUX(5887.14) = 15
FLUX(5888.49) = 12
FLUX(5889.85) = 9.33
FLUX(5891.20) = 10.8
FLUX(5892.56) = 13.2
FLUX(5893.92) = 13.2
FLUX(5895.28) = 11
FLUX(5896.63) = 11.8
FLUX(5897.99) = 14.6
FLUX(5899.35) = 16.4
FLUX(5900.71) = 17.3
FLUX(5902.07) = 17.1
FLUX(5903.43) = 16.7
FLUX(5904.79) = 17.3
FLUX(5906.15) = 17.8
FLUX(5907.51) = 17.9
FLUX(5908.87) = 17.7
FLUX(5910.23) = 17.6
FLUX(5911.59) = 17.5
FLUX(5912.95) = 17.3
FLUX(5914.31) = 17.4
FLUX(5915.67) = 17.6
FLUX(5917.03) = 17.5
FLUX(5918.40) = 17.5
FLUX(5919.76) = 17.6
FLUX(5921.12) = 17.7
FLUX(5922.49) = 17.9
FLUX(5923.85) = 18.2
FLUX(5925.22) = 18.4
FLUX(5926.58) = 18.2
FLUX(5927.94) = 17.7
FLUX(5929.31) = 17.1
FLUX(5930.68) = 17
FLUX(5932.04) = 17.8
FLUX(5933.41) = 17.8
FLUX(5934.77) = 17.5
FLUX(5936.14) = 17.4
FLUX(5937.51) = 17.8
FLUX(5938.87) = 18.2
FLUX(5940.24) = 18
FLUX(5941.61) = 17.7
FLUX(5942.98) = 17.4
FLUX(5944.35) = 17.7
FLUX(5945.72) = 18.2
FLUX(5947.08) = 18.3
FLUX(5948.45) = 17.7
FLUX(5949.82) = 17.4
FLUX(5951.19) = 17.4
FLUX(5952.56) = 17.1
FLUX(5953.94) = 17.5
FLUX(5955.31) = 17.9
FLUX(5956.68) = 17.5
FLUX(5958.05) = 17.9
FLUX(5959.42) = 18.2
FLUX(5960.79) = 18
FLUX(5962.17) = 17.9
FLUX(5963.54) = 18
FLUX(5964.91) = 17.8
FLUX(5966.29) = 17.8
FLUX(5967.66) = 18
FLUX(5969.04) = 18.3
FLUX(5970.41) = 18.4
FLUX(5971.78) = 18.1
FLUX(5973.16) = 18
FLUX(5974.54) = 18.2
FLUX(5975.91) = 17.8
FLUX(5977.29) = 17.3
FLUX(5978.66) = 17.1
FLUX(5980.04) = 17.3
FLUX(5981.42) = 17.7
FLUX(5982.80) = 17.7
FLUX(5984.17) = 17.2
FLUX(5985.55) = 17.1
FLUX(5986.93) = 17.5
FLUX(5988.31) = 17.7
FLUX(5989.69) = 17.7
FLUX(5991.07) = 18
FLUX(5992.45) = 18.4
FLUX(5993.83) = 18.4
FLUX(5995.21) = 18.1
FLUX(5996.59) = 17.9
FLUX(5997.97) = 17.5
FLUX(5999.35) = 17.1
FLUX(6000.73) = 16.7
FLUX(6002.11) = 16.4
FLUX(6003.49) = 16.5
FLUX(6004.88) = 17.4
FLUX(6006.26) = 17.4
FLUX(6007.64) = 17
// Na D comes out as 4.3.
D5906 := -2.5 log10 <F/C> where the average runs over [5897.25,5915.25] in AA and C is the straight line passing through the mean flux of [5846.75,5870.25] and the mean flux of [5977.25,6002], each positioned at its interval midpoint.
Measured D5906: 0.02 mag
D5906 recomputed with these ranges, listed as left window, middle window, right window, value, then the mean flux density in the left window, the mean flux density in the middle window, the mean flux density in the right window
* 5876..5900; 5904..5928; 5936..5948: -0.08 mag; 14.9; 17.7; 17.9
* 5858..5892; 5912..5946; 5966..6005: -0.03 mag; 16.8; 17.7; 17.6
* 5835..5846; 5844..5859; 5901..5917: 0.01 mag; 17.7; 17.5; 17.5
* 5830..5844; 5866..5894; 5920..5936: 0.08 mag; 17.6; 16.4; 17.7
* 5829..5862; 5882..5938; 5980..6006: 0.07 mag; 17.6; 16.4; 17.5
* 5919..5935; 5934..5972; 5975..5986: -0.01 mag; 17.8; 17.8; 17.4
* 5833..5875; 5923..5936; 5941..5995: 0.00 mag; 17.6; 17.7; 17.8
